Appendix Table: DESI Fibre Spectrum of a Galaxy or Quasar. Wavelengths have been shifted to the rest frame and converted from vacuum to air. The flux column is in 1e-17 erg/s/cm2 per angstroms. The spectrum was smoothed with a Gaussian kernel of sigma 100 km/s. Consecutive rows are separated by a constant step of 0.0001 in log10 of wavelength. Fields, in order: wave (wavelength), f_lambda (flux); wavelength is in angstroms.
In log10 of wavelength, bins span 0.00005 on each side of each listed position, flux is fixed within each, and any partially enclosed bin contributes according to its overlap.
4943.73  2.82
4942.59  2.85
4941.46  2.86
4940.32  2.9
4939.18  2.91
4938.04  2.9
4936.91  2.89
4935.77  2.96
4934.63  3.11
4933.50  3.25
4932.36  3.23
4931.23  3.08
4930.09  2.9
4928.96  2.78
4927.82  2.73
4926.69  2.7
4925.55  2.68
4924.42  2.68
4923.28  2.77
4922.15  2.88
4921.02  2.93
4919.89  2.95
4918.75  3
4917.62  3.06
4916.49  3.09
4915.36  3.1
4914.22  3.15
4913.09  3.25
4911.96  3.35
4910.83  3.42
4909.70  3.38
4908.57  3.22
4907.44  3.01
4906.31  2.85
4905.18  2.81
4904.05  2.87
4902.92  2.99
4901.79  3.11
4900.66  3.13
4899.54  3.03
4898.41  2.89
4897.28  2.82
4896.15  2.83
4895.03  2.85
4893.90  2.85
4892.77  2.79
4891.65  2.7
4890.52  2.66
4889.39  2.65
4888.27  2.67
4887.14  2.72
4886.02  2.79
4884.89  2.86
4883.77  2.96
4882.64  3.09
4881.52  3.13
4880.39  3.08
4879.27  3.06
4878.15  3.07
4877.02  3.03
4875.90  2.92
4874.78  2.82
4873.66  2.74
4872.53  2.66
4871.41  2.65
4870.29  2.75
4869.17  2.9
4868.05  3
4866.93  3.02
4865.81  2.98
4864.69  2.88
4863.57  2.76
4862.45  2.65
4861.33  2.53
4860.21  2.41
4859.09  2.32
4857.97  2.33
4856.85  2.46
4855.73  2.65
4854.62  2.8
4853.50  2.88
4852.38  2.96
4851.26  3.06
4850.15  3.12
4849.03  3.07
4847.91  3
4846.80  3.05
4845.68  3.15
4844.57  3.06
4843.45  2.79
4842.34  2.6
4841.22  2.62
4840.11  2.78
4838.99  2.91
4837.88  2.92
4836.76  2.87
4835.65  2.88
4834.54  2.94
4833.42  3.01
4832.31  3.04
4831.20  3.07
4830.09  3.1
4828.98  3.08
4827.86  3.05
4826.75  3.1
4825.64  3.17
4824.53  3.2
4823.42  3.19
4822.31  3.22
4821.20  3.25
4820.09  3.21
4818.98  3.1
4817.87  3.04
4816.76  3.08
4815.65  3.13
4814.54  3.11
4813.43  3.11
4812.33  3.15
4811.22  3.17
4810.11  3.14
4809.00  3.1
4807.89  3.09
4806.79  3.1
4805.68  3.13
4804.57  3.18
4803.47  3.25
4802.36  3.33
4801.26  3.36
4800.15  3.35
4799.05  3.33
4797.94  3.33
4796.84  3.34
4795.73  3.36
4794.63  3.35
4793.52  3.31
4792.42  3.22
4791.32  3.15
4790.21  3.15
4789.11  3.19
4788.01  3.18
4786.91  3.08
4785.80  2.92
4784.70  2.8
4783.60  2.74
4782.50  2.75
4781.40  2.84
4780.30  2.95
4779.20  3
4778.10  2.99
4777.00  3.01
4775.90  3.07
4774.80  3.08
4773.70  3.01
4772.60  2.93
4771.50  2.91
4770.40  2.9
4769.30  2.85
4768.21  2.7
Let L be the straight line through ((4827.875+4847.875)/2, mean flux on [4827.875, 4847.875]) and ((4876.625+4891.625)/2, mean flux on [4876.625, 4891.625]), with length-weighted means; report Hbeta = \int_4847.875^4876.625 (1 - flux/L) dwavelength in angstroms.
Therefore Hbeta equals 1.3 angstroms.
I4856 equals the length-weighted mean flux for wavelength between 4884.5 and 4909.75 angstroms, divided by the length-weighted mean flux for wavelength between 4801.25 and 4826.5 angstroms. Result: 0.91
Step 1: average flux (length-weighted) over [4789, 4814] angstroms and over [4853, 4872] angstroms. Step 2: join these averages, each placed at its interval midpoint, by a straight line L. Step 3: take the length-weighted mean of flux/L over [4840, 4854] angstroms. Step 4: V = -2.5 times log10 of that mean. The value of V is -0.04 mag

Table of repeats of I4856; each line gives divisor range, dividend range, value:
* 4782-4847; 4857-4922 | 0.94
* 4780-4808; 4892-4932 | 0.94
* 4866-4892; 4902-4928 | 1.05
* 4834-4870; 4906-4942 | 1.06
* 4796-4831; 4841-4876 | 0.88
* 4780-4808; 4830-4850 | 0.93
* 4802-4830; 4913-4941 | 0.94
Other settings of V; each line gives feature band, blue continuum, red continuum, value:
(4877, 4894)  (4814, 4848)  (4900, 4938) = 0.05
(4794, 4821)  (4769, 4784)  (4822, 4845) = -0.09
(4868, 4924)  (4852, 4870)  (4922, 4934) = -0.05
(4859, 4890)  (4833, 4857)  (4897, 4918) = 0.06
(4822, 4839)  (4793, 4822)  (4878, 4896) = 0.02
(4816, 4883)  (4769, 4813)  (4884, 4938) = 0.04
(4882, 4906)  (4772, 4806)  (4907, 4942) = 0.06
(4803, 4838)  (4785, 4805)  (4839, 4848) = -0.02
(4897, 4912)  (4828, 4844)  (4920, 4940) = -0.06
